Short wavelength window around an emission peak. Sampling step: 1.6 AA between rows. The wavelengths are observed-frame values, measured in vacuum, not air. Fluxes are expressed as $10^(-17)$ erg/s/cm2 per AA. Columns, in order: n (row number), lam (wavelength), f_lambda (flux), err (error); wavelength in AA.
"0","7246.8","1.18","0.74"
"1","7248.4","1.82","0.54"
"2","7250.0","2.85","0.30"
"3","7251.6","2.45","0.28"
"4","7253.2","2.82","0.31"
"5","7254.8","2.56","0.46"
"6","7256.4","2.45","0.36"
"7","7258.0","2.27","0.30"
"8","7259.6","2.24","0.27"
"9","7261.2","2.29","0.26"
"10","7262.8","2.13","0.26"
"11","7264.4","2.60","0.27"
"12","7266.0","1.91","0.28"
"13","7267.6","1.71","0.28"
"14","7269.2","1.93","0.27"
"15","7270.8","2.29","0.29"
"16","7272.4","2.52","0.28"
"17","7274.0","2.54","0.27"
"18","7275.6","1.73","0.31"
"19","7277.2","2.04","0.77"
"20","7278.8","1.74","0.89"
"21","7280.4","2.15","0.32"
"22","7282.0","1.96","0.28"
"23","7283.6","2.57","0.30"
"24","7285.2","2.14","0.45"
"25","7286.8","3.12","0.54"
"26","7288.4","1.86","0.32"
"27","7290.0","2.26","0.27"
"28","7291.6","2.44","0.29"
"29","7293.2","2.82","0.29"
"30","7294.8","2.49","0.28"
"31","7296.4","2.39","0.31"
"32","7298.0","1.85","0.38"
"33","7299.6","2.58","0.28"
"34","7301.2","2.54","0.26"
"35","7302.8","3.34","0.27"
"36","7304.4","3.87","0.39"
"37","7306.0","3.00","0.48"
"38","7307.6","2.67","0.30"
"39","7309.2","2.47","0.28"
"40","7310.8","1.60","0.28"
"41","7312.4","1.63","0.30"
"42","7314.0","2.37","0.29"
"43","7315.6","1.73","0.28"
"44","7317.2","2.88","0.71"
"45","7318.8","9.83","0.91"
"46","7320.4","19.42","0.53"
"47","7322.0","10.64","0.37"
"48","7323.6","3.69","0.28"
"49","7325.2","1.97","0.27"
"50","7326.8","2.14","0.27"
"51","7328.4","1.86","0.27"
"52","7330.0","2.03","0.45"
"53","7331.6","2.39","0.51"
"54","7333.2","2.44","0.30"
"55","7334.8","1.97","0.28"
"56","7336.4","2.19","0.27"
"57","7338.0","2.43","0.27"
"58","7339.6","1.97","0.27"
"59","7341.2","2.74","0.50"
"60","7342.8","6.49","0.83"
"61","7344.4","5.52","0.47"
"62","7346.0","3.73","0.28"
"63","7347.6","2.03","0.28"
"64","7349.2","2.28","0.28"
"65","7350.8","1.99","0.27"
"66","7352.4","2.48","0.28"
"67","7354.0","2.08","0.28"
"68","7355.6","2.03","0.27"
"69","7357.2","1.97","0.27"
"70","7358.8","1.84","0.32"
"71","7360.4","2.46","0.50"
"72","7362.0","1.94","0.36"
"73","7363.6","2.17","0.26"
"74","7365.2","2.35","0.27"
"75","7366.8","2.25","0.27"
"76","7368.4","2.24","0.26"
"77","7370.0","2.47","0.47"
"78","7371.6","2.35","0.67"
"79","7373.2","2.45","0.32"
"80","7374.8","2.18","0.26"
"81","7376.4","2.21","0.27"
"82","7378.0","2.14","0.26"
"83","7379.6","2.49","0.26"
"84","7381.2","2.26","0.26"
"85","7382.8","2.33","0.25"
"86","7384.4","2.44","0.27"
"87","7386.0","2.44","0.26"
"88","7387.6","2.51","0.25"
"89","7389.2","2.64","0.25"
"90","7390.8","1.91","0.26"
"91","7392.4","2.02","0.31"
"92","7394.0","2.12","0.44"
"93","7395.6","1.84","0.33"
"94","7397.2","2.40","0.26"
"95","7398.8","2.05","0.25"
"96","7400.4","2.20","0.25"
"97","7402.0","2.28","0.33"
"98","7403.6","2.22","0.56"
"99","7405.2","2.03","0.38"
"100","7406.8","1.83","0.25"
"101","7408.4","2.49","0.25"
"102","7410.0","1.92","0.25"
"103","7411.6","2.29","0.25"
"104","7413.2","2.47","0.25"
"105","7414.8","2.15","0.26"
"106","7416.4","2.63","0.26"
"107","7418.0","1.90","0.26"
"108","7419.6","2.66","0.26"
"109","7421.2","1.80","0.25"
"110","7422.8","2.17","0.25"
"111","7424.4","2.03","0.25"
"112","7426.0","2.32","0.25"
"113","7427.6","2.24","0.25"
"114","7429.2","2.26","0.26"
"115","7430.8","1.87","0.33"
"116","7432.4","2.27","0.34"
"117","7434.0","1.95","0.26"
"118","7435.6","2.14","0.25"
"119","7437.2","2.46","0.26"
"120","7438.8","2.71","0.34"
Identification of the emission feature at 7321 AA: Halpha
